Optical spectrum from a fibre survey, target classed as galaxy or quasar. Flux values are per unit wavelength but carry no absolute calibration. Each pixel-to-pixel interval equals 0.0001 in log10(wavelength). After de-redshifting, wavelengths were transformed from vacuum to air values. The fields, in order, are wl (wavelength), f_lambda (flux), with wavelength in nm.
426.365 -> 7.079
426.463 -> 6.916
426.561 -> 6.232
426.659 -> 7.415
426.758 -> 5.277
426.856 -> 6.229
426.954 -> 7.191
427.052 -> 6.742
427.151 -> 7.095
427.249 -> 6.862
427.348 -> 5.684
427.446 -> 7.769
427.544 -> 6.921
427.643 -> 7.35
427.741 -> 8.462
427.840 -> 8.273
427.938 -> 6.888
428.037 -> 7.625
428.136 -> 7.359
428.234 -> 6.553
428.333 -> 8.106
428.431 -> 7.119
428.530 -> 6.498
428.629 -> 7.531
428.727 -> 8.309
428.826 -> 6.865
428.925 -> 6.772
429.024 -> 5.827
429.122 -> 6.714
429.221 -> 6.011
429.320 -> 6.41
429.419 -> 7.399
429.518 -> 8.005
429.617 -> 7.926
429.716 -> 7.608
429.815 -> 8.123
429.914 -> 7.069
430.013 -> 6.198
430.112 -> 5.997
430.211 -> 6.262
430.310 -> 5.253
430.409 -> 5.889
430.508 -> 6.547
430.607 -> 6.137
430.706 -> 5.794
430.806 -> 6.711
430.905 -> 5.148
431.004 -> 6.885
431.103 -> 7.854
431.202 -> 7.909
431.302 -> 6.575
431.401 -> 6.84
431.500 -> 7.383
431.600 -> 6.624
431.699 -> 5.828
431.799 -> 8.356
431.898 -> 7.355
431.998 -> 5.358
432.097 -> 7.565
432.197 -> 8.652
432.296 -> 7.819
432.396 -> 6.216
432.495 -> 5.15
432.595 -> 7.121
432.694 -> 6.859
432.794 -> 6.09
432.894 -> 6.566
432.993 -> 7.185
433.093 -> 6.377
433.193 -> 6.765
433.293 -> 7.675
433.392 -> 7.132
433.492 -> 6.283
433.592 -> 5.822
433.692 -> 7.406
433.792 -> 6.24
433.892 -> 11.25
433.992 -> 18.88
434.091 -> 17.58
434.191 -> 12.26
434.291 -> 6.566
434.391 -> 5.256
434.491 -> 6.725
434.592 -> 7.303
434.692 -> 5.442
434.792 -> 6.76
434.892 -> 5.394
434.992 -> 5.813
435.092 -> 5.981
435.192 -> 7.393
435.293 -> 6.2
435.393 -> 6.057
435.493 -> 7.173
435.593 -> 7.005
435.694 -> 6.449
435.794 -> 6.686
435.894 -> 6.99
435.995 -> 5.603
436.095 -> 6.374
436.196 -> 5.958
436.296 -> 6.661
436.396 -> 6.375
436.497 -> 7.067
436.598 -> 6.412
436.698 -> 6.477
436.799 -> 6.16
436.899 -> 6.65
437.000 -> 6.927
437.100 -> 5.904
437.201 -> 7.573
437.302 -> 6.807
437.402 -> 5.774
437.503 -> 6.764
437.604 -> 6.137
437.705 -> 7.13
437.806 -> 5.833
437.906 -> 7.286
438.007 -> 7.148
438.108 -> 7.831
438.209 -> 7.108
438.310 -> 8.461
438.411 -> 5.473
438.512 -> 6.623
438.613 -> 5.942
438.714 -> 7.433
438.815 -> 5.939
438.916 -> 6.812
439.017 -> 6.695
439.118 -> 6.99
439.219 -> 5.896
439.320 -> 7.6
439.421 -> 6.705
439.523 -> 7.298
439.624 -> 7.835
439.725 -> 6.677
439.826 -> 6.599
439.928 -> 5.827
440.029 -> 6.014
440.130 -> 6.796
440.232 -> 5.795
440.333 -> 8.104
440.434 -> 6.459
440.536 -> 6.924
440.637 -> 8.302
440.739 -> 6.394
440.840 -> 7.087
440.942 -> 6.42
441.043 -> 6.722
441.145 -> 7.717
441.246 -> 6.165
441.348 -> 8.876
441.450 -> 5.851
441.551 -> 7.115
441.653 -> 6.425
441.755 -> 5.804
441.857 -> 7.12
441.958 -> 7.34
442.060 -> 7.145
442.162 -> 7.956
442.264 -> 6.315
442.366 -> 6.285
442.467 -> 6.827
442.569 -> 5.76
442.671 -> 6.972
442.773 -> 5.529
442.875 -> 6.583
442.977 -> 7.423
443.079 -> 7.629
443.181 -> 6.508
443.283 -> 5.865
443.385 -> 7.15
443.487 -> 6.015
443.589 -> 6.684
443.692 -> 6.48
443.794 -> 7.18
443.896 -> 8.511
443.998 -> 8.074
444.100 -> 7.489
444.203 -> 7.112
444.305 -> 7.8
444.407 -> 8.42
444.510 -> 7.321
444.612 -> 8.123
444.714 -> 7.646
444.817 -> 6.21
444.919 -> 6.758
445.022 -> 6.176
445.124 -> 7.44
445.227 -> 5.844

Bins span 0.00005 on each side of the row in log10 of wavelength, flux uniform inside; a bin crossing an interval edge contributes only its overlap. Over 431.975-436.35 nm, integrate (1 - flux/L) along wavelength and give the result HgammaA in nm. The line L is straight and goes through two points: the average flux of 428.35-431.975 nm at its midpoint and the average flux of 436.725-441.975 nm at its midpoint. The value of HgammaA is -0.334 nm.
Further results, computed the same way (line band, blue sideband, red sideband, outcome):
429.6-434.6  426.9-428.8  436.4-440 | -0.24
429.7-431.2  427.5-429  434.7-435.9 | 0.12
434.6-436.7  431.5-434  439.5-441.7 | 0.21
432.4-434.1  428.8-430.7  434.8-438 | -0.36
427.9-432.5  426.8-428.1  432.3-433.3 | -0.01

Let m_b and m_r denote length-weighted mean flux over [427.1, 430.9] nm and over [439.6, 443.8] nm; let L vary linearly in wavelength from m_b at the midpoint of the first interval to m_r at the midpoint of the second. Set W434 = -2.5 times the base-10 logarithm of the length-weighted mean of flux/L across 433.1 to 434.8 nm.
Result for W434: -0.24 mag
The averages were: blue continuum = 6.92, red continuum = 6.77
